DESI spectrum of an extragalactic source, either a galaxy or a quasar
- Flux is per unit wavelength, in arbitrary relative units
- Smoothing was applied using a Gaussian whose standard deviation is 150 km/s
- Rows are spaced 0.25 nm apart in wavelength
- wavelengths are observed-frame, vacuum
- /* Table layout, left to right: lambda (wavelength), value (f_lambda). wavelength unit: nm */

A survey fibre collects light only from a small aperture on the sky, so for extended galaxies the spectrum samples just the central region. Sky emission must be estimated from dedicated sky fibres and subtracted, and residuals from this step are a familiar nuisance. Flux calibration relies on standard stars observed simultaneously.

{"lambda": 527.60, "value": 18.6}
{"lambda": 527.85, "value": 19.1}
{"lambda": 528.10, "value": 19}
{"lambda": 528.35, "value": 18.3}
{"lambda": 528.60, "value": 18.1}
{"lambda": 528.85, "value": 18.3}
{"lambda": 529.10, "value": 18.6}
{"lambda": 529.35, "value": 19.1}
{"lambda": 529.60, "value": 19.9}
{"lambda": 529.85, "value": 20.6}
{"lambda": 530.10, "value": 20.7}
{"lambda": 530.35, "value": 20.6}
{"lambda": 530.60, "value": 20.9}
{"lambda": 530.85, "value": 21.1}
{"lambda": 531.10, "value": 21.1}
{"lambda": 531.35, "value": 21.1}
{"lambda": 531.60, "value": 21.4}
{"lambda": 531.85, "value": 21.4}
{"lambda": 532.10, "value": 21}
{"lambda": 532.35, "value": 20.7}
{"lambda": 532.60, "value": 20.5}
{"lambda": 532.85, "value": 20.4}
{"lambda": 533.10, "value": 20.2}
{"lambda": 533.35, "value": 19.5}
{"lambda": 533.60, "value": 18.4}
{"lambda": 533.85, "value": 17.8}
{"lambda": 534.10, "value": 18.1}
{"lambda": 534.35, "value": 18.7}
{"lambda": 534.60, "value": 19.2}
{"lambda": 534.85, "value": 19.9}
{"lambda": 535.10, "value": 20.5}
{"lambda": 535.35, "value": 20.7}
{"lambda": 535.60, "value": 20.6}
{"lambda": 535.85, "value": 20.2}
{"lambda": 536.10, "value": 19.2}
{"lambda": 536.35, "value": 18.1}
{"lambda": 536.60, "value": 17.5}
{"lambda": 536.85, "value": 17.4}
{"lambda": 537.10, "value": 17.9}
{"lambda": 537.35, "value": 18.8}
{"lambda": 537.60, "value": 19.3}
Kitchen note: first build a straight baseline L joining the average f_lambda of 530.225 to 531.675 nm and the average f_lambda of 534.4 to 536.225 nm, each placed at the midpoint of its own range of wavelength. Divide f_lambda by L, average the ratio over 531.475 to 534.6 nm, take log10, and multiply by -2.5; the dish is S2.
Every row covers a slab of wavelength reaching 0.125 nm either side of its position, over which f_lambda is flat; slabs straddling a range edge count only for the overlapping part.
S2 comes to 0.039 mag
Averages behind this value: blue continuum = 21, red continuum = 20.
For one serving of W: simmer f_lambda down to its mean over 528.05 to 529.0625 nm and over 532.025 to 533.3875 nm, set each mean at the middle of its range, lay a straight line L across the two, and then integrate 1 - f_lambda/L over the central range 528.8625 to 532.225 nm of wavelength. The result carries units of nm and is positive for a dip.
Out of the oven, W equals -0.20 nm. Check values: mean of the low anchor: 18.4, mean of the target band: 20.5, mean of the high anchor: 20.4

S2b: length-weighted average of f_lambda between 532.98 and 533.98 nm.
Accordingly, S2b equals 19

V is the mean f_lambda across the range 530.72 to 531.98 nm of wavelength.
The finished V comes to 21.2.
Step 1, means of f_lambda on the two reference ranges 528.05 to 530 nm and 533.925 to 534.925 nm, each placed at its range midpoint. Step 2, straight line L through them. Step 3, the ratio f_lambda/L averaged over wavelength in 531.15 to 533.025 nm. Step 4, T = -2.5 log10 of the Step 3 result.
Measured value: -0.11 mag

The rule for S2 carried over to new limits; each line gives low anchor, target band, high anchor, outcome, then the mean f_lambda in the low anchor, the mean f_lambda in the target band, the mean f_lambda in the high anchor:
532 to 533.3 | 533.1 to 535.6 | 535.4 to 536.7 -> 0.03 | 20.5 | 19.3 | 19.2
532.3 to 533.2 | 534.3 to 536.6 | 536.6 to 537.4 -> -0.04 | 20.4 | 19.6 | 17.9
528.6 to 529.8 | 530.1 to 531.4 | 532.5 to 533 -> -0.07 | 19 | 20.9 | 20.4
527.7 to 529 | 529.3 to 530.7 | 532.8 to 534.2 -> -0.09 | 18.6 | 20.4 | 19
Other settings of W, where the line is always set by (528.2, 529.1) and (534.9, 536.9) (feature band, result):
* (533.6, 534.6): 0.040 nm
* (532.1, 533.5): -0.102 nm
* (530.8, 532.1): -0.173 nm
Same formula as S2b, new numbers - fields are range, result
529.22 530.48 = 20.2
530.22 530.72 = 20.7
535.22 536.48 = 19.8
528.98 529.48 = 18.9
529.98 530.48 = 20.7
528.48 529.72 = 18.8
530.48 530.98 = 21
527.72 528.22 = 19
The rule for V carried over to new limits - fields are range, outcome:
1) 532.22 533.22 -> 20.5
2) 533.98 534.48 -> 18.4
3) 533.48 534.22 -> 18.1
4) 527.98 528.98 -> 18.4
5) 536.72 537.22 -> 17.6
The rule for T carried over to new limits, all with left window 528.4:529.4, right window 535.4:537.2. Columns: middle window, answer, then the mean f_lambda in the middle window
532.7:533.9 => -0.041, 19.4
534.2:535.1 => -0.039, 19.4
